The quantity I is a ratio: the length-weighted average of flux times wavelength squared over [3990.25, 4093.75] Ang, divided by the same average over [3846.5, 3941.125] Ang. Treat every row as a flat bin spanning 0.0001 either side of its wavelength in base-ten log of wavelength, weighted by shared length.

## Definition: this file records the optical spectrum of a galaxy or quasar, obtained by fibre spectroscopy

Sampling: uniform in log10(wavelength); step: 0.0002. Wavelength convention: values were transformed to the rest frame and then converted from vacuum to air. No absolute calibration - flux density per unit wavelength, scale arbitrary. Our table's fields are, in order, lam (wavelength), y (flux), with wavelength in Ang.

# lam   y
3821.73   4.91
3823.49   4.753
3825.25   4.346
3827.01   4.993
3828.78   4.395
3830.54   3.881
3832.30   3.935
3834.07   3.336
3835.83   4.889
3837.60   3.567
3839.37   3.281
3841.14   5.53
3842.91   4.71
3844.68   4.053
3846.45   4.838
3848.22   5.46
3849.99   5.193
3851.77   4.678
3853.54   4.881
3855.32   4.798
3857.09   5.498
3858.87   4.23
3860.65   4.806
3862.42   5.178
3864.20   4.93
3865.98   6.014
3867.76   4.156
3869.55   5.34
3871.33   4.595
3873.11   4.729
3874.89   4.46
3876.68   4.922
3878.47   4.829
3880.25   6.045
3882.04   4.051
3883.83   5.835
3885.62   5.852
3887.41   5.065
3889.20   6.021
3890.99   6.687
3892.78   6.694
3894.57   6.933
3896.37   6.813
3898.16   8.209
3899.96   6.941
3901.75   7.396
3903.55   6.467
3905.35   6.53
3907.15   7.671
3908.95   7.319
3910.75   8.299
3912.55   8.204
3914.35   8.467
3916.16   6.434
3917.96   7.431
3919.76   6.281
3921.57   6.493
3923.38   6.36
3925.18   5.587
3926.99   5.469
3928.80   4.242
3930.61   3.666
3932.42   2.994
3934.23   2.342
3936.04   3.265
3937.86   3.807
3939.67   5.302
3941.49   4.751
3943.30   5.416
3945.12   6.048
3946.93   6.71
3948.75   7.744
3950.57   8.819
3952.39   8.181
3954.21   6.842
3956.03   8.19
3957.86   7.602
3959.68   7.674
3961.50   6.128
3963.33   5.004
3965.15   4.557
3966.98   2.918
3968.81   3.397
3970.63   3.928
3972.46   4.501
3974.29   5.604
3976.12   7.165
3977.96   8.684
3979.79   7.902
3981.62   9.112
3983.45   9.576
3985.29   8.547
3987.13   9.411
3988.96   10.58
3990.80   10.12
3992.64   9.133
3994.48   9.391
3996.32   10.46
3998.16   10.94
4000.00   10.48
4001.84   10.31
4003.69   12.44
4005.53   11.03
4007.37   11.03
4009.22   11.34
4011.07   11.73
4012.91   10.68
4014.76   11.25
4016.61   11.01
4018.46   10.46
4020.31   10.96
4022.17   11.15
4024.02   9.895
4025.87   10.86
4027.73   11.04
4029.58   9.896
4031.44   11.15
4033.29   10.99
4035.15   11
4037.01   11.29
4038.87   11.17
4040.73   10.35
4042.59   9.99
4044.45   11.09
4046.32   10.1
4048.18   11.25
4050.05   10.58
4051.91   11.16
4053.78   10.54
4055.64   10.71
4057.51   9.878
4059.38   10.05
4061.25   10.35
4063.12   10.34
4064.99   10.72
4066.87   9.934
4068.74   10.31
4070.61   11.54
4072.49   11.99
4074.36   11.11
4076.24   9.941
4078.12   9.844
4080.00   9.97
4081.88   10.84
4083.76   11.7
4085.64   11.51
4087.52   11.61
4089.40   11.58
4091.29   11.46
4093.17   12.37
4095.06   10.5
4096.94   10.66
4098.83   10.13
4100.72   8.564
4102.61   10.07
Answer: 2.1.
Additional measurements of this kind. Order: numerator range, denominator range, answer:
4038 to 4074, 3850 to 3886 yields 2.35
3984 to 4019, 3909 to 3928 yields 1.59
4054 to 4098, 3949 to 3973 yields 1.90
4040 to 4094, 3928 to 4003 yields 1.64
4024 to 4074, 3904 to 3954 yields 1.87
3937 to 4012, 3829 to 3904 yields 1.60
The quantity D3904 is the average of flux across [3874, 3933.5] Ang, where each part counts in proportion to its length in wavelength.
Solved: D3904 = 6.19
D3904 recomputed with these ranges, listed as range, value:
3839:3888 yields 4.94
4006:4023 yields 11.1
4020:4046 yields 10.8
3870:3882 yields 4.88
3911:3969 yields 5.88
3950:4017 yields 8.52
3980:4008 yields 10.1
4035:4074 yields 10.7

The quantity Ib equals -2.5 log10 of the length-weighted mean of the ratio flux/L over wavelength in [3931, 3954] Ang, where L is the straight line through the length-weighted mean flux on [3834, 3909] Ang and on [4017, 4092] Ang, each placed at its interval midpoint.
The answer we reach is 0.35 mag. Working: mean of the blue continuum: 5.44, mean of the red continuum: 10.8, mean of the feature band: 5.45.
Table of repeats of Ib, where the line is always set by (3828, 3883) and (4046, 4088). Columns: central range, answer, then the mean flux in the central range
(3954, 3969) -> 0.29 mag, 5.88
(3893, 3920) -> -0.19 mag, 7.3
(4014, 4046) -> -0.12 mag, 10.8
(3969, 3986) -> 0.16 mag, 7.05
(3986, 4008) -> -0.19 mag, 10.4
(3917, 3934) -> 0.25 mag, 5.27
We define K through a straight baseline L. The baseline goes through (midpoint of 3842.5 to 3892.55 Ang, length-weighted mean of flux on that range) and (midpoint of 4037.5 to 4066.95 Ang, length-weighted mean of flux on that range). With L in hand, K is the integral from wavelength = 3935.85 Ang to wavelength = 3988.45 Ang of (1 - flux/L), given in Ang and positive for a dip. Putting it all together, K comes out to 9.3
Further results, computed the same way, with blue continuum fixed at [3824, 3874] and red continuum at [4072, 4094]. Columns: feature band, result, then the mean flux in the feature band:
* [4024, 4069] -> -2.2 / 10.6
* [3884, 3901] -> -2.0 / 6.56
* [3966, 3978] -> 4.7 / 4.91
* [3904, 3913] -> -1.7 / 7.52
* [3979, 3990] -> -1.0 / 9.21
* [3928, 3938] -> 5.2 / 3.34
